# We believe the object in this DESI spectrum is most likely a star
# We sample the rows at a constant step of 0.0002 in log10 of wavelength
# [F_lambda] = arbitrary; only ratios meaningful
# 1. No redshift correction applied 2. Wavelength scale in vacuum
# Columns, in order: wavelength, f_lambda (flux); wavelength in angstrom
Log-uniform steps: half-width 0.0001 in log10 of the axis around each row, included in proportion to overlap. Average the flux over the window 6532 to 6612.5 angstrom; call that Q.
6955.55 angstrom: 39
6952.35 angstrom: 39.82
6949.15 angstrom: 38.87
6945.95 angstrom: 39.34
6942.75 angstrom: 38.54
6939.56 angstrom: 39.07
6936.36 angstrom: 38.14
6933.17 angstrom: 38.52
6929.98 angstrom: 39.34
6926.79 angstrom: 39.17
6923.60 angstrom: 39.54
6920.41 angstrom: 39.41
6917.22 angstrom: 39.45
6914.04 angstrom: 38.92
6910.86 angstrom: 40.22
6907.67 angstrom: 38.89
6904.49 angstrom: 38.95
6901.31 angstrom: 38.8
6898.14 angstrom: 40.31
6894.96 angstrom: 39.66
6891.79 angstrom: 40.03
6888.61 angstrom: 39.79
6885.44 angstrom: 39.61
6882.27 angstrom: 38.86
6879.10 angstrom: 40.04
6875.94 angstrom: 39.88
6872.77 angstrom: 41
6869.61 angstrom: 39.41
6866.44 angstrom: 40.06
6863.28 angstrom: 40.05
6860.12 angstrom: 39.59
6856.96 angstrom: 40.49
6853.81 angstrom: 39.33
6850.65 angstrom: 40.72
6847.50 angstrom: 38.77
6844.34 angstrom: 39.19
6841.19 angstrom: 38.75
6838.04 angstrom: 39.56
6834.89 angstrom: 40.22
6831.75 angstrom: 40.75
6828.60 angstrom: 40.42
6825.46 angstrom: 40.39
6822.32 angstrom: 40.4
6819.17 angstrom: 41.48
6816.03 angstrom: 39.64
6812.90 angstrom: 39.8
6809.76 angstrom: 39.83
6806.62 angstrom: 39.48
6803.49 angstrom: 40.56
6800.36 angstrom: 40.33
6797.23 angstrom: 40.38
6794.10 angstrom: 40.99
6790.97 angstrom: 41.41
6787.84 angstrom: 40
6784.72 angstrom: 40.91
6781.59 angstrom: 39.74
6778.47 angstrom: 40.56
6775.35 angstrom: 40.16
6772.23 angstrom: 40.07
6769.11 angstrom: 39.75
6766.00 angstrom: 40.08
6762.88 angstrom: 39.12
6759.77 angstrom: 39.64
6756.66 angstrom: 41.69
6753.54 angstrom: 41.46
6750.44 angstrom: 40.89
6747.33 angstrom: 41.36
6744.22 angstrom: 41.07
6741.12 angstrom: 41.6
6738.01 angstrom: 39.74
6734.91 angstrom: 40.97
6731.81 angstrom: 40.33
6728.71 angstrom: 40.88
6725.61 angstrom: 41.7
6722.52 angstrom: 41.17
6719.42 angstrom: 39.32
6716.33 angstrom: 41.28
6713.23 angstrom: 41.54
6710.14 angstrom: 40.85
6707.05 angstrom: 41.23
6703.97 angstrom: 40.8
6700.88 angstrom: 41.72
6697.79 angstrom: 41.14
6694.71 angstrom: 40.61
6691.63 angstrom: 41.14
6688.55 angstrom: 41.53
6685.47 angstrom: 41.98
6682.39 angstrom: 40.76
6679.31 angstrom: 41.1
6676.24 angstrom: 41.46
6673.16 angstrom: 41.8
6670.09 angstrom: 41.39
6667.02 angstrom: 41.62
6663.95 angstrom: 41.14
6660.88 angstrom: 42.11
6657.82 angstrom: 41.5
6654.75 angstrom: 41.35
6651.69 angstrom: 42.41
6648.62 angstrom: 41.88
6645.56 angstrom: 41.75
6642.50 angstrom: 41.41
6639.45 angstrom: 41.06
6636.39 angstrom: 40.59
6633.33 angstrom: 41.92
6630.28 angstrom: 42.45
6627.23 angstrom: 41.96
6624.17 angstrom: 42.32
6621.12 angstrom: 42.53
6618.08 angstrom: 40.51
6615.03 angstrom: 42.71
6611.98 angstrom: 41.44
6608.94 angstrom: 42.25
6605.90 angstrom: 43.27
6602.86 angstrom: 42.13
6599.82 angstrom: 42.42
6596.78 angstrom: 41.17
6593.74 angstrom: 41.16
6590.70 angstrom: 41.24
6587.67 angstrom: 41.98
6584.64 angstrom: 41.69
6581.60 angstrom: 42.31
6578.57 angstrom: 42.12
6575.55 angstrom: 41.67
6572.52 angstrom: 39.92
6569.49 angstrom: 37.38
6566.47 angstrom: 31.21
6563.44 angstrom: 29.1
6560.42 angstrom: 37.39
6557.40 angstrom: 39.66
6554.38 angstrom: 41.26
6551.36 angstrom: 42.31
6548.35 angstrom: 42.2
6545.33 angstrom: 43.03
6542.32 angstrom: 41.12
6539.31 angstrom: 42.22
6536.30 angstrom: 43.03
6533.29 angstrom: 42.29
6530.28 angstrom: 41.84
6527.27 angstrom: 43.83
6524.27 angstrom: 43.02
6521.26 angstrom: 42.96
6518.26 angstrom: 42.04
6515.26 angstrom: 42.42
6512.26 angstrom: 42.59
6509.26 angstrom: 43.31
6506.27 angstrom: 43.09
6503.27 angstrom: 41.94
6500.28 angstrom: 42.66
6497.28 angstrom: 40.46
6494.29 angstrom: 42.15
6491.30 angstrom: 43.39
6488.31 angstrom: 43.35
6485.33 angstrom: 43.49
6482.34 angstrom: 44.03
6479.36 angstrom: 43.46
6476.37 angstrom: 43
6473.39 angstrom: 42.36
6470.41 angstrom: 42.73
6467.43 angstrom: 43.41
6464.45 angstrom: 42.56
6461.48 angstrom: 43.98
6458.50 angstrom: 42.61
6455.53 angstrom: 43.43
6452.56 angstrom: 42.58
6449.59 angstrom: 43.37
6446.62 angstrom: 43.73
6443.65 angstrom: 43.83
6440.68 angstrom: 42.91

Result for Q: 40.6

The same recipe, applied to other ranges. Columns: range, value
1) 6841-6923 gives 39.6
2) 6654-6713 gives 41.3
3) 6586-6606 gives 41.8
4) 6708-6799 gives 40.6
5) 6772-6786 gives 40.3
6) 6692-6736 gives 41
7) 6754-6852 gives 40.2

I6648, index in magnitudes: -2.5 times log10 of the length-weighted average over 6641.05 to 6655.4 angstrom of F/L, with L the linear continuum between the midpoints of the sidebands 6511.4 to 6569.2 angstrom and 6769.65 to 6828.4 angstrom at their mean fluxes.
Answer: -0.03 mag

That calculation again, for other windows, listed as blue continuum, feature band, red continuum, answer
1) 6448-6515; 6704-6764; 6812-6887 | 0.00 mag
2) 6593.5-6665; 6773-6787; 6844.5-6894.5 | 0.01 mag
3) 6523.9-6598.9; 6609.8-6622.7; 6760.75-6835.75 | -0.04 mag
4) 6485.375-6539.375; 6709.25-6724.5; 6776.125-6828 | 0.00 mag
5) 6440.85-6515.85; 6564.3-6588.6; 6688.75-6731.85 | 0.07 mag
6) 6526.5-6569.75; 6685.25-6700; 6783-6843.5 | -0.03 mag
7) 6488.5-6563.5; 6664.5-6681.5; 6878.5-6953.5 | -0.01 mag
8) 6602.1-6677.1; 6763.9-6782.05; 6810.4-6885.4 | 0.01 mag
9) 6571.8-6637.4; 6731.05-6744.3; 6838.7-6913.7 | 0.00 mag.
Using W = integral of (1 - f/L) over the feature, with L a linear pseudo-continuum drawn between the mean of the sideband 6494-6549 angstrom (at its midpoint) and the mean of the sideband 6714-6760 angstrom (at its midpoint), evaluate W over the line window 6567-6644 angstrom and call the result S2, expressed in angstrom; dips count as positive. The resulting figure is 0.7 angstrom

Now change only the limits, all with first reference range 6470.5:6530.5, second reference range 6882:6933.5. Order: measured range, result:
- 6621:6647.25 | 0.0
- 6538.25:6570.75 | 2.7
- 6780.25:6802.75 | -0.1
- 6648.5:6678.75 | -0.1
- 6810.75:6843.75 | 0.0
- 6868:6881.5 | -0.1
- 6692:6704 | 0.0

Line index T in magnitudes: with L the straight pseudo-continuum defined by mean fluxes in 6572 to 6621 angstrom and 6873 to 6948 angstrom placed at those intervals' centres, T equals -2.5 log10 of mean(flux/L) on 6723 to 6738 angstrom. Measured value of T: 0.00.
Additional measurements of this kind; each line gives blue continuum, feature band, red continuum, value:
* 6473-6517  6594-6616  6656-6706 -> 0.00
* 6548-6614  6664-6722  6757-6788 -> -0.03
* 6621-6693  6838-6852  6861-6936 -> 0.02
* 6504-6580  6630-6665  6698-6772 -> -0.02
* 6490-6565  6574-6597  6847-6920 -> -0.01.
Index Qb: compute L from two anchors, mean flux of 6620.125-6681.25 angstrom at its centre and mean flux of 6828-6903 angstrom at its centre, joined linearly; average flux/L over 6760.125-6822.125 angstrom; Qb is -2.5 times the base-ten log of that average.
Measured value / 0.01 mag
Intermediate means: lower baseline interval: 41.7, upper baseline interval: 39.8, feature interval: 40.2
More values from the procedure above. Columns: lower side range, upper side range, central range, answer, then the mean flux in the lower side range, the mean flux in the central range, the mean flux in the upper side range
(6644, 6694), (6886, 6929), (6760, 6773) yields 0.03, 41.5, 39.7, 39.5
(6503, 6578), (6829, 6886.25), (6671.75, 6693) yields -0.03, 40.8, 41.4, 39.8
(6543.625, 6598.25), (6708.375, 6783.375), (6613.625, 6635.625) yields -0.05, 39.8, 42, 40.6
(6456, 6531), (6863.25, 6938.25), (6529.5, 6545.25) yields 0.01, 42.8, 42.2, 39.5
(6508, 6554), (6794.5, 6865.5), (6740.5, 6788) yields 0.00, 42.5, 40.5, 40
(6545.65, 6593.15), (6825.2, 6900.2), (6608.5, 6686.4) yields -0.05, 39.6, 41.7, 39.9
